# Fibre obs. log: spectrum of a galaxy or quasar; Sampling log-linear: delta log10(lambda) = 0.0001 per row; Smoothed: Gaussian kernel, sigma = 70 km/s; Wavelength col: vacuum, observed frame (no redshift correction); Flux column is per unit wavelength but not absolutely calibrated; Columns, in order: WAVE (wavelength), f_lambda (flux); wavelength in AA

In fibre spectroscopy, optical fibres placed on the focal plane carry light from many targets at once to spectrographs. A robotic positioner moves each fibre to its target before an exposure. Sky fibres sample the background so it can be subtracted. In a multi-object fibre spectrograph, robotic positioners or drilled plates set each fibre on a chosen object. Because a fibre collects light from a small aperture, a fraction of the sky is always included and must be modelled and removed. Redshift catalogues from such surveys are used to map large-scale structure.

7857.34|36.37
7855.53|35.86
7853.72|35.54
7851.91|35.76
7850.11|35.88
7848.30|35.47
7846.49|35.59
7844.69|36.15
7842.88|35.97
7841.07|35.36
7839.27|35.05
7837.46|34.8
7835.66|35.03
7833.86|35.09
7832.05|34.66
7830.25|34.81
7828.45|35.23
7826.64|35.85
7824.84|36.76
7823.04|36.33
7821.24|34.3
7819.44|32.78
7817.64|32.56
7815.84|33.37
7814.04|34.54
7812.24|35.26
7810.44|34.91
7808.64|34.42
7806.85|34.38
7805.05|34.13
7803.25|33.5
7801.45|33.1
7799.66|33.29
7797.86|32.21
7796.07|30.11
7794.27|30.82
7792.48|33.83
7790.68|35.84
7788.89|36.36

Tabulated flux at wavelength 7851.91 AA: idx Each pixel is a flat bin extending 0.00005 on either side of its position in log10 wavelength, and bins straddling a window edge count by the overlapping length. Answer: 35.76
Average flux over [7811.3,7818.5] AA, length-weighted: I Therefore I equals 33.9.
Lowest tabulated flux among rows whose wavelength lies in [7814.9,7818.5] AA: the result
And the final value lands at 32.56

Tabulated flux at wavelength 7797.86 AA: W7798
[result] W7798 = 32.21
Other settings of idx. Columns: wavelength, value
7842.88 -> 35.97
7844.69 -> 36.15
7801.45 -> 33.1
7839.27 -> 35.05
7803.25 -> 33.5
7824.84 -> 36.76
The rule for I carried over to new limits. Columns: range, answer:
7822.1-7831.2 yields 35.8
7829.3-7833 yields 34.7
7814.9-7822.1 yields 33.3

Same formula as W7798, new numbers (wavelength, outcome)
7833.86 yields 35.09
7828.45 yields 35.23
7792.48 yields 33.83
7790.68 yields 35.84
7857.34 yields 36.37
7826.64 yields 35.85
